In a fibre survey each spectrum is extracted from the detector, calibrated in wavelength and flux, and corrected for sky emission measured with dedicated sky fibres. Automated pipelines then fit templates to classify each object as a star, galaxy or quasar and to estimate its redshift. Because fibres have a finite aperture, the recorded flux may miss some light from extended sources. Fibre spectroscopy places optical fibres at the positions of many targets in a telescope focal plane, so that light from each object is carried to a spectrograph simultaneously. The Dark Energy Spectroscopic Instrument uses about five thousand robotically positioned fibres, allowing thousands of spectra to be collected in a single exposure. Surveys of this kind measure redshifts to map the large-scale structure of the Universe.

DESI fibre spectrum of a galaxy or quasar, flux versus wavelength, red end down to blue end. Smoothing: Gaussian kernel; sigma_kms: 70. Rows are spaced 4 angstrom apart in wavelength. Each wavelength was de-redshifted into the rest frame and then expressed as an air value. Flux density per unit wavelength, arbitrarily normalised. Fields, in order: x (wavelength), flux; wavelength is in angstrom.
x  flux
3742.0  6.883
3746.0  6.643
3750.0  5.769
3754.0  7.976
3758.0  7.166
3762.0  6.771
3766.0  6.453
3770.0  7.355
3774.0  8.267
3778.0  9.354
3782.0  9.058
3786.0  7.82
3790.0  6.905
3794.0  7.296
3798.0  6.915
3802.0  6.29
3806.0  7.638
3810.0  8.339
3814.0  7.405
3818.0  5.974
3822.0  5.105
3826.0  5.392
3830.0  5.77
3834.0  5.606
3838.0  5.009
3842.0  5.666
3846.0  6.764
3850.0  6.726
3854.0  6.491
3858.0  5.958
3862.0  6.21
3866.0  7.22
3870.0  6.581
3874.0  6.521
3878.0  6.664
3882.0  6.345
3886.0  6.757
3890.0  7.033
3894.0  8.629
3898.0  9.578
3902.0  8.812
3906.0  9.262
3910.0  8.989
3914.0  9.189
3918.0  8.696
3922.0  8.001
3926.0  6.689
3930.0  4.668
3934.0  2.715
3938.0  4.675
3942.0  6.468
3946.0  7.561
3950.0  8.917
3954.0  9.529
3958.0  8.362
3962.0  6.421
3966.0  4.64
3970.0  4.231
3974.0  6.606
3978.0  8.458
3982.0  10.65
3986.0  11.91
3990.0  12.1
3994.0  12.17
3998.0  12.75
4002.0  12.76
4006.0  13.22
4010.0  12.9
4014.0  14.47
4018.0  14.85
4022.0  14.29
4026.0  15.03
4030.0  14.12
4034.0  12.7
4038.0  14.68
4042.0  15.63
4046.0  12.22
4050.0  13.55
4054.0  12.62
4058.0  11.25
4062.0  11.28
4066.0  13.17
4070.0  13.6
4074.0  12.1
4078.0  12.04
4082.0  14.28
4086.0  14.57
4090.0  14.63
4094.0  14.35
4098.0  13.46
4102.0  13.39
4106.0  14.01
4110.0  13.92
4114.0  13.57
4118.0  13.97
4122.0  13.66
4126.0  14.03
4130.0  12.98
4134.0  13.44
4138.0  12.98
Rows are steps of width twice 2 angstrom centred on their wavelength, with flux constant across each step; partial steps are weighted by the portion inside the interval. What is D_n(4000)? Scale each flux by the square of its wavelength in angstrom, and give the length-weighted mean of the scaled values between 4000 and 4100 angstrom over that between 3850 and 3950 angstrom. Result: 2.1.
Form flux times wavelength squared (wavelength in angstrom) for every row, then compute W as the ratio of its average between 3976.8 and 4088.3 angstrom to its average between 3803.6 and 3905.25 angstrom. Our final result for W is 2.1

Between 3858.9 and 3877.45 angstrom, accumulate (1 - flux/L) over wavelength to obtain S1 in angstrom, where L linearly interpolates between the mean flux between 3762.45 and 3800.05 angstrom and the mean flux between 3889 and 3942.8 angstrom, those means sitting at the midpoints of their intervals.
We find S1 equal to 2.2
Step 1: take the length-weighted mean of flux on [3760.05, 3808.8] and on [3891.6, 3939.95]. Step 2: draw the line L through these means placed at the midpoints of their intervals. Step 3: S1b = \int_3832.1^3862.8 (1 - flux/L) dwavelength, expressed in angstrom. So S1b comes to 6.0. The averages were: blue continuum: 7.52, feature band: 6.05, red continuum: 7.49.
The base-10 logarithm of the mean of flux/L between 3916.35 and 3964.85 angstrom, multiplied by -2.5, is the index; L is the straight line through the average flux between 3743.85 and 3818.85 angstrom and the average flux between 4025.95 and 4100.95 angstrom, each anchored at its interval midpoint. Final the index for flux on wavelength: 0.49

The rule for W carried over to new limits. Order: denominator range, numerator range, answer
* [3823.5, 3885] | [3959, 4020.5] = 1.83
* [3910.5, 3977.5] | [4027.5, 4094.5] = 2.08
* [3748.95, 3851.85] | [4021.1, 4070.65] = 2.20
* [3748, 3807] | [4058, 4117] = 2.12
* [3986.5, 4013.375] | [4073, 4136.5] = 1.13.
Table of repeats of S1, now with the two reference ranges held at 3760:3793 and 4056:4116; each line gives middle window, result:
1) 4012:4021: -1.9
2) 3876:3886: 3.2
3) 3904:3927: 3.8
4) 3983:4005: -1.2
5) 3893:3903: 0.9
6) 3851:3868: 5.1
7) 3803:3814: 0.8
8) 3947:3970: 7.7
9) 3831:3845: 5.2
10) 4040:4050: -1.0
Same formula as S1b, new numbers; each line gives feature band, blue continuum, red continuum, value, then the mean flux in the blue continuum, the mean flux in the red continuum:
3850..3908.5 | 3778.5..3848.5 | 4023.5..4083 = 8.5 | 6.7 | 13.2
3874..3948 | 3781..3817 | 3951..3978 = -2.1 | 7.43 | 6.85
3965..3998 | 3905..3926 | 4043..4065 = 4.0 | 8.6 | 12.4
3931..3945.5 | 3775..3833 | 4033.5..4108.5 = 7.5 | 7.08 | 13.4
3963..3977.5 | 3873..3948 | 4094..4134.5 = 5.6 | 7.23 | 13.7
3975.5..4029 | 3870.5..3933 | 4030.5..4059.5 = -4.8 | 7.61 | 13.3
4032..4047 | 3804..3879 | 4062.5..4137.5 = -2.6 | 6.37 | 13.6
